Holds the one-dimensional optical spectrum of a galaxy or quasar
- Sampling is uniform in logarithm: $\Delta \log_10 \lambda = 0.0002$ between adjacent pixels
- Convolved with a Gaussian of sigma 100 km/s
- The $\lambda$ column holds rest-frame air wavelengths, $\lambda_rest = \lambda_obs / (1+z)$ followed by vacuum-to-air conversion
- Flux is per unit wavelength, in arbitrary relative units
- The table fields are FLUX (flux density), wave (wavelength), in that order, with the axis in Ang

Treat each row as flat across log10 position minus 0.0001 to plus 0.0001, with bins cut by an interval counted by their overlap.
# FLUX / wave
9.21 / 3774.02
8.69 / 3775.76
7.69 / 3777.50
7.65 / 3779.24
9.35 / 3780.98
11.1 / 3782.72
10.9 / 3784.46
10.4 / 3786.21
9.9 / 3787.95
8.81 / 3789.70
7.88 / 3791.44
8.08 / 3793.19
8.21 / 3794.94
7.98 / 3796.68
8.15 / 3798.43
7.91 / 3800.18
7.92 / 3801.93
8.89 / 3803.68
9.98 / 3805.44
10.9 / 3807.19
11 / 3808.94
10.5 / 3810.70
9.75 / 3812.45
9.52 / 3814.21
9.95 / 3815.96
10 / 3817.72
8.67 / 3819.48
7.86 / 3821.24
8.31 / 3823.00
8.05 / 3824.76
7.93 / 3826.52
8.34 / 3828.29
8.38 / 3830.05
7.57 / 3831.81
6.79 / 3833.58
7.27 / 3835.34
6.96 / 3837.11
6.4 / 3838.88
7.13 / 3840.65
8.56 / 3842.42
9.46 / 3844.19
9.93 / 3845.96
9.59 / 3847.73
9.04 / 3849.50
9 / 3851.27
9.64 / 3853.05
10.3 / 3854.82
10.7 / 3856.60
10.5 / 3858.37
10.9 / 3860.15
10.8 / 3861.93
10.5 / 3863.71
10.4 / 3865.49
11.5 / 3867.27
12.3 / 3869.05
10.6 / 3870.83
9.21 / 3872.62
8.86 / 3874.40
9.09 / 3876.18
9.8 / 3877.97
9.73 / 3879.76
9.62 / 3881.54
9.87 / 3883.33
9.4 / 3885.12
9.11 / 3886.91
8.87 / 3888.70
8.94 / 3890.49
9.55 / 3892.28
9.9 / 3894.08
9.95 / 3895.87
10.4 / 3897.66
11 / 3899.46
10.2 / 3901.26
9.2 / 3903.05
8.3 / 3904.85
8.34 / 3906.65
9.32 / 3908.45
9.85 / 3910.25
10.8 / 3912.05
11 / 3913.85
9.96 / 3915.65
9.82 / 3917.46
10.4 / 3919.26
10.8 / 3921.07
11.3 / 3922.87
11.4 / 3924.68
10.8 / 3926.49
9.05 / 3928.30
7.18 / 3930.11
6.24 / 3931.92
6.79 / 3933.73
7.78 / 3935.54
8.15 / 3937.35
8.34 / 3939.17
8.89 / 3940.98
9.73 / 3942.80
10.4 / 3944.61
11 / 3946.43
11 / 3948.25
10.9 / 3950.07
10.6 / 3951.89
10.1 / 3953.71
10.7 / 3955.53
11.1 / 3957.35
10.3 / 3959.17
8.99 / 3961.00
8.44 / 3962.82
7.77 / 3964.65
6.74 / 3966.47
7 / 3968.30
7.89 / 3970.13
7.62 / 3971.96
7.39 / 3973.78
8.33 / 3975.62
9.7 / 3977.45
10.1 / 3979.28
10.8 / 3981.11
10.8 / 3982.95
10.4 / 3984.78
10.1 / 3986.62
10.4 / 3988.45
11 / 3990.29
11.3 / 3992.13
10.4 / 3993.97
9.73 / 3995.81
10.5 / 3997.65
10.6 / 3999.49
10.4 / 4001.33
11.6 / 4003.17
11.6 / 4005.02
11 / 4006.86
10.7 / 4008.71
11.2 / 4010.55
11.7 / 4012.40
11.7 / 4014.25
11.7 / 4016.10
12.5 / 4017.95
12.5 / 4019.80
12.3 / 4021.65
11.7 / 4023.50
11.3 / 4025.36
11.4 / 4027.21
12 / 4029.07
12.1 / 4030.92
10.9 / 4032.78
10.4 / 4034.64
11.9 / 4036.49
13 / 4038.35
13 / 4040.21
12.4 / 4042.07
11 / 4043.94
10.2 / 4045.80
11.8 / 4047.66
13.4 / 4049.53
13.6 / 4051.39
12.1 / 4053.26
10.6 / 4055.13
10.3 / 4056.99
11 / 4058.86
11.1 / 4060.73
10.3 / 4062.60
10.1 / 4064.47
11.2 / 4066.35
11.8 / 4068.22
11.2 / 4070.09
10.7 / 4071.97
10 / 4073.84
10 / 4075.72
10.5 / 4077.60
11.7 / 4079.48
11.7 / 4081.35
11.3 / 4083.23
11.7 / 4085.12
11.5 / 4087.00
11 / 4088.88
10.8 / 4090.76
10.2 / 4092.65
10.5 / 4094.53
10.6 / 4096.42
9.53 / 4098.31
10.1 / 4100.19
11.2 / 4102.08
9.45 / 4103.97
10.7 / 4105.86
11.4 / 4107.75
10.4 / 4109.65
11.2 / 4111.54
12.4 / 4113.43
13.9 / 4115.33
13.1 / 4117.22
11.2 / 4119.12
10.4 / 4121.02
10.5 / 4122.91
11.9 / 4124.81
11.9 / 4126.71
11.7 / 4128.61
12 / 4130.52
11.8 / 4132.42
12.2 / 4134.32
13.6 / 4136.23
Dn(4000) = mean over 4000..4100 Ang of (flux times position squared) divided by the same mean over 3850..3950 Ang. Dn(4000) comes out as 1.3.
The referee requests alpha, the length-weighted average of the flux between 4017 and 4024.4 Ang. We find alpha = 12.3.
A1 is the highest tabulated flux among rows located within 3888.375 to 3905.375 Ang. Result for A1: 11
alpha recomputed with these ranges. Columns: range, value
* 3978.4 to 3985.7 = 10.5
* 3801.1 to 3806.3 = 8.92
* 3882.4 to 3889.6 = 9.31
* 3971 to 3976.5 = 7.78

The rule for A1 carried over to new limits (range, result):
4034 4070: 13.6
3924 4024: 12.5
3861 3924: 12.3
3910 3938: 11.4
